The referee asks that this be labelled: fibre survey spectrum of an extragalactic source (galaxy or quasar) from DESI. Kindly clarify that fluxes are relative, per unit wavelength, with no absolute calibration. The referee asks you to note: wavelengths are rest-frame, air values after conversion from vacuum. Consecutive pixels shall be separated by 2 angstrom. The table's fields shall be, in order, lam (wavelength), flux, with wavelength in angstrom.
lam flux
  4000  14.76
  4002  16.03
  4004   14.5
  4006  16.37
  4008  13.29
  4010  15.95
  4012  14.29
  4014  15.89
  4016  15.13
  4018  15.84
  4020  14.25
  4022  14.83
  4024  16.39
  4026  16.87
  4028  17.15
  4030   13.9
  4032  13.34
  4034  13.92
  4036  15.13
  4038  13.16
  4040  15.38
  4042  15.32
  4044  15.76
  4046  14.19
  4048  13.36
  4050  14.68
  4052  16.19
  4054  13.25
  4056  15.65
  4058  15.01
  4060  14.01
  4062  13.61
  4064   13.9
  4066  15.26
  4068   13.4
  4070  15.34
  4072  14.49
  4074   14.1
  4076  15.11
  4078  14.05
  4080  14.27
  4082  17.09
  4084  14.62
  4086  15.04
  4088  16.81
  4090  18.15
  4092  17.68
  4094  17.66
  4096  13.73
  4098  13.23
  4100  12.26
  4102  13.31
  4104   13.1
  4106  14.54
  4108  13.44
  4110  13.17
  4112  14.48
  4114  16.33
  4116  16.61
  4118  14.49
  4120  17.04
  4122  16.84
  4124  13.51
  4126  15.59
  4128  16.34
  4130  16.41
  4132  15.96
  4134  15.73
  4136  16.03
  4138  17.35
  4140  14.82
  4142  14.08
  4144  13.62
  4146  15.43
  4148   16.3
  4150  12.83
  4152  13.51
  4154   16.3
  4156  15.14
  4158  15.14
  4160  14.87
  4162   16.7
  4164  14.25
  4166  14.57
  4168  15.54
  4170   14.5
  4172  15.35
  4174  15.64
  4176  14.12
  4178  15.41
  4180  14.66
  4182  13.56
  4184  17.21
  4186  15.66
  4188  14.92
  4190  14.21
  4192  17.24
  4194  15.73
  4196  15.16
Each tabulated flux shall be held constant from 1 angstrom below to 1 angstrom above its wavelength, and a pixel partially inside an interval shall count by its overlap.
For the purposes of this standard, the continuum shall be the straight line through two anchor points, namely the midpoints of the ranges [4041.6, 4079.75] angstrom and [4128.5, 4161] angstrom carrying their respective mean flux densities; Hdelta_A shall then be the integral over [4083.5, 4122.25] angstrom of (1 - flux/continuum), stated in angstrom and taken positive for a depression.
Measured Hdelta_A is -0.5 angstrom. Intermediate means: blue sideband 14.5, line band 15.1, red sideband 15.2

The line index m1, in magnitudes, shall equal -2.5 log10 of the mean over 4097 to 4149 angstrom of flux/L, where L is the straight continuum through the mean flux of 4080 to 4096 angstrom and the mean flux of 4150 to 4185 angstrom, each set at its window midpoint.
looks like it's 0.05 mag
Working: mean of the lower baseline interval 16.4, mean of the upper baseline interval 15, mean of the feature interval 15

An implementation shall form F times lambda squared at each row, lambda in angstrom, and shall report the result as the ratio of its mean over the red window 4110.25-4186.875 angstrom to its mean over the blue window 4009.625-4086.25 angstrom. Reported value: 1.08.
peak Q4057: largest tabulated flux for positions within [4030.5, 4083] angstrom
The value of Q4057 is 17.09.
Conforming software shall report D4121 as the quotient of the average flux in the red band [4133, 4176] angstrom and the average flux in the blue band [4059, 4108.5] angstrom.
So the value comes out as 1.0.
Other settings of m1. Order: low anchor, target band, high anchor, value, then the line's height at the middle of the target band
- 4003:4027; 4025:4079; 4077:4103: 0.045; 15.3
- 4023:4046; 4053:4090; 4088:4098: 0.080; 15.9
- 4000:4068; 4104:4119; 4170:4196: 0.034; 15.1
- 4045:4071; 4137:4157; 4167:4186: 0.002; 15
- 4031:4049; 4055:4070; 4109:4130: 0.018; 14.7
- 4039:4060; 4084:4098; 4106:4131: -0.070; 15.1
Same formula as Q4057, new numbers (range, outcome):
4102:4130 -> 17.04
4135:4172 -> 17.35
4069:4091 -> 18.15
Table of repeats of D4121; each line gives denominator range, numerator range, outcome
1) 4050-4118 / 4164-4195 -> 1.03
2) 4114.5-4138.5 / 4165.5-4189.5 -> 0.94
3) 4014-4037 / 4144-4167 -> 0.98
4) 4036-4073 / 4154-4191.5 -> 1.04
